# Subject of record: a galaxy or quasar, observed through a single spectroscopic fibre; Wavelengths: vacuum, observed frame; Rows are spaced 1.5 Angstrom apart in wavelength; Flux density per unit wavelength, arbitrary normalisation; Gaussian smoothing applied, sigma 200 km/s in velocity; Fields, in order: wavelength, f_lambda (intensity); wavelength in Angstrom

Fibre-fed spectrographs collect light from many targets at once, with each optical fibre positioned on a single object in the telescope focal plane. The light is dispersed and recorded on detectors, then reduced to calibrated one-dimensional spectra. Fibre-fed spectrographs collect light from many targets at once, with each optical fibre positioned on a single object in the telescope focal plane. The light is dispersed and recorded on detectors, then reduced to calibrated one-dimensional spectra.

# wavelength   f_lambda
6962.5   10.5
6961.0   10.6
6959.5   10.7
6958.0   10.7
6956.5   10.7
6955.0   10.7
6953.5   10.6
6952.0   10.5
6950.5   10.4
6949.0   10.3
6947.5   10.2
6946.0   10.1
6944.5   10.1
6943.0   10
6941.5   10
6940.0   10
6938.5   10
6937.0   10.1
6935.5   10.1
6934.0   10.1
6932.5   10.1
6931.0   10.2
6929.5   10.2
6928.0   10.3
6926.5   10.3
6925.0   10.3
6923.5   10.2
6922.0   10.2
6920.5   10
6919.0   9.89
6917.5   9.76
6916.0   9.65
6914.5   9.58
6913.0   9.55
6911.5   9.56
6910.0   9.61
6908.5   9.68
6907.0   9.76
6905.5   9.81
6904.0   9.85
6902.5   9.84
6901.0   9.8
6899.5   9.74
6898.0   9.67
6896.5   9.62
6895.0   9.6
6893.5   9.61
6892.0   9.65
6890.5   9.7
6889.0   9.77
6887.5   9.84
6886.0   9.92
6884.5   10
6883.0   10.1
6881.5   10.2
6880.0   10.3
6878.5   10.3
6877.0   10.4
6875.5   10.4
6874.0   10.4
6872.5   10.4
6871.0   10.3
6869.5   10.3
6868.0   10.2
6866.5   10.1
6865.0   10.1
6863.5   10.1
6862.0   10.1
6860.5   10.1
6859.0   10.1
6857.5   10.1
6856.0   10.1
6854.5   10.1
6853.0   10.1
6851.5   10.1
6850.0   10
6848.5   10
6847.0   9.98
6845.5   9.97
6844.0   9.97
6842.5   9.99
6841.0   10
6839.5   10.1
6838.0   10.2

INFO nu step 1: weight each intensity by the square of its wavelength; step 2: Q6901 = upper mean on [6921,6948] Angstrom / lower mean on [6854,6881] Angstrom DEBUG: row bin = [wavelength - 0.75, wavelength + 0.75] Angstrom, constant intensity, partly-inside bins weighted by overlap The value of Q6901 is 1.0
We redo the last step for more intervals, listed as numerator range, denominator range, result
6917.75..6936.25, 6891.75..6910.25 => 1.05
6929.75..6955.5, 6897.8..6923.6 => 1.05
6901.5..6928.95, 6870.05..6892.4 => 0.99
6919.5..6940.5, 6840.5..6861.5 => 1.03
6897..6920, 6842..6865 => 0.98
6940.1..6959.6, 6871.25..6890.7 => 1.04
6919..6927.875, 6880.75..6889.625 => 1.03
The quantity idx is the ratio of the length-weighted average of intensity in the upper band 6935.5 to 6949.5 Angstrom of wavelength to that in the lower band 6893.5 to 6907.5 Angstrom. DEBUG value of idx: 1.0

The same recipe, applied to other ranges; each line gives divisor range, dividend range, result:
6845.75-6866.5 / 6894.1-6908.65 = 0.97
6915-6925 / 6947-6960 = 1.06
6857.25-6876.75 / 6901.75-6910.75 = 0.96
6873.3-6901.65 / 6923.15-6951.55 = 1.02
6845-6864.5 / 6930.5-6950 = 1.00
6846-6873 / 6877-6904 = 0.98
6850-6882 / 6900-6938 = 0.97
